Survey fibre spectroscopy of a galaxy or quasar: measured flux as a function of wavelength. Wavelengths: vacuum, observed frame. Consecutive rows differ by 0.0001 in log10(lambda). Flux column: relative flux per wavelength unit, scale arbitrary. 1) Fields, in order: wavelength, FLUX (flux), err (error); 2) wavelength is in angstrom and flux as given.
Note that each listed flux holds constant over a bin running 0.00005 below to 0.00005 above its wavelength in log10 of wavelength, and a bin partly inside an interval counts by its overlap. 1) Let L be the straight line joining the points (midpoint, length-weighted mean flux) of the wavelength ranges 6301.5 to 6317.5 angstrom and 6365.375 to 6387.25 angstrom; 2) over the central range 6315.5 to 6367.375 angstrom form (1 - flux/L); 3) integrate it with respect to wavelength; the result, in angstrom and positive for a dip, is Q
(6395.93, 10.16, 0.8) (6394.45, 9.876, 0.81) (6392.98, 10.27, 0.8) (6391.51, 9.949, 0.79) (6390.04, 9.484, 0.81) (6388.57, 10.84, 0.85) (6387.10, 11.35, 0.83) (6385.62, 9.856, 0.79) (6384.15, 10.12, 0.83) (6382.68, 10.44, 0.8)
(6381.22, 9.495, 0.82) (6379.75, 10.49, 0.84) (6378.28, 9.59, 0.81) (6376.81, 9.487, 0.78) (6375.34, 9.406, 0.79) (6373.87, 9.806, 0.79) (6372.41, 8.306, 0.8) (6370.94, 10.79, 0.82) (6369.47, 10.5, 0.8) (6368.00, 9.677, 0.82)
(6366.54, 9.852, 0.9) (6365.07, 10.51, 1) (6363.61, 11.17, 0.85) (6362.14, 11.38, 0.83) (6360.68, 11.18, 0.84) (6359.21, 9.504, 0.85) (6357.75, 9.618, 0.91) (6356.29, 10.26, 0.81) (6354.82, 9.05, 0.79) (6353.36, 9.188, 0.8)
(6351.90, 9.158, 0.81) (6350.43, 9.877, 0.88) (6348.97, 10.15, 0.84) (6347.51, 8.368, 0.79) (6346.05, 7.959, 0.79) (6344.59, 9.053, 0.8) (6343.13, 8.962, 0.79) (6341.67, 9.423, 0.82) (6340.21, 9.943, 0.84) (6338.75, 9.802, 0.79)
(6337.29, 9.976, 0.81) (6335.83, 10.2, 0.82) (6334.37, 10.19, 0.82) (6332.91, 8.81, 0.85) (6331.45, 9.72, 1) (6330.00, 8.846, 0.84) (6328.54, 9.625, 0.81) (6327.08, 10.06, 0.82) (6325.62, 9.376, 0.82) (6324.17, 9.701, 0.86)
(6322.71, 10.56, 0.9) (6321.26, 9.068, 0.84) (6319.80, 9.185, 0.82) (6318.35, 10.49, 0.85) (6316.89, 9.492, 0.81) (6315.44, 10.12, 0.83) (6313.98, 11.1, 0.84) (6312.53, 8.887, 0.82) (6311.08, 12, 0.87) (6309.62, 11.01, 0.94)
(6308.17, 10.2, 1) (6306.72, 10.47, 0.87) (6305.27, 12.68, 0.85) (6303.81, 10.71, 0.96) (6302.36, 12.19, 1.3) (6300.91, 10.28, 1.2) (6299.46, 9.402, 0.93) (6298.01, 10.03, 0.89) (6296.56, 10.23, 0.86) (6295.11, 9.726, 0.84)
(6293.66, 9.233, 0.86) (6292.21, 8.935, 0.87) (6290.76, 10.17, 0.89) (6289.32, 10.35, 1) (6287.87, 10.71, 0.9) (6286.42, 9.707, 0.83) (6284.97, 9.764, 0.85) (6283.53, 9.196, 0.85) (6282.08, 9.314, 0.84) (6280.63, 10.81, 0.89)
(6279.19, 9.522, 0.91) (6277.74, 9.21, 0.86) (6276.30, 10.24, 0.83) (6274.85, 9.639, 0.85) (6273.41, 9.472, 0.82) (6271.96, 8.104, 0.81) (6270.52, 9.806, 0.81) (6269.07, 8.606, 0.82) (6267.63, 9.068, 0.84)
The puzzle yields 3.3 angstrom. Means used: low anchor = 10.8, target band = 9.71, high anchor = 9.91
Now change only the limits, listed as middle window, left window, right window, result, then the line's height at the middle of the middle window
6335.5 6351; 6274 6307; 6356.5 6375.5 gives 1.13 angstrom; 10.1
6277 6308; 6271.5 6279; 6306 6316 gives -0.55 angstrom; 9.94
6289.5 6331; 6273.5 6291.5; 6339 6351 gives -2.35 angstrom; 9.59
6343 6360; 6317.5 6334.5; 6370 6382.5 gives 0.69 angstrom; 9.67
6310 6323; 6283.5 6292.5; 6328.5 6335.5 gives -0.65 angstrom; 9.63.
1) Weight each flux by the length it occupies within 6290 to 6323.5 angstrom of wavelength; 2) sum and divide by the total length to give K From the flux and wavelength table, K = 10.3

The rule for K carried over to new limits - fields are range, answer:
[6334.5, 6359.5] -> 9.46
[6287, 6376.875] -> 9.94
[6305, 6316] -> 10.7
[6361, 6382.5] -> 10.1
